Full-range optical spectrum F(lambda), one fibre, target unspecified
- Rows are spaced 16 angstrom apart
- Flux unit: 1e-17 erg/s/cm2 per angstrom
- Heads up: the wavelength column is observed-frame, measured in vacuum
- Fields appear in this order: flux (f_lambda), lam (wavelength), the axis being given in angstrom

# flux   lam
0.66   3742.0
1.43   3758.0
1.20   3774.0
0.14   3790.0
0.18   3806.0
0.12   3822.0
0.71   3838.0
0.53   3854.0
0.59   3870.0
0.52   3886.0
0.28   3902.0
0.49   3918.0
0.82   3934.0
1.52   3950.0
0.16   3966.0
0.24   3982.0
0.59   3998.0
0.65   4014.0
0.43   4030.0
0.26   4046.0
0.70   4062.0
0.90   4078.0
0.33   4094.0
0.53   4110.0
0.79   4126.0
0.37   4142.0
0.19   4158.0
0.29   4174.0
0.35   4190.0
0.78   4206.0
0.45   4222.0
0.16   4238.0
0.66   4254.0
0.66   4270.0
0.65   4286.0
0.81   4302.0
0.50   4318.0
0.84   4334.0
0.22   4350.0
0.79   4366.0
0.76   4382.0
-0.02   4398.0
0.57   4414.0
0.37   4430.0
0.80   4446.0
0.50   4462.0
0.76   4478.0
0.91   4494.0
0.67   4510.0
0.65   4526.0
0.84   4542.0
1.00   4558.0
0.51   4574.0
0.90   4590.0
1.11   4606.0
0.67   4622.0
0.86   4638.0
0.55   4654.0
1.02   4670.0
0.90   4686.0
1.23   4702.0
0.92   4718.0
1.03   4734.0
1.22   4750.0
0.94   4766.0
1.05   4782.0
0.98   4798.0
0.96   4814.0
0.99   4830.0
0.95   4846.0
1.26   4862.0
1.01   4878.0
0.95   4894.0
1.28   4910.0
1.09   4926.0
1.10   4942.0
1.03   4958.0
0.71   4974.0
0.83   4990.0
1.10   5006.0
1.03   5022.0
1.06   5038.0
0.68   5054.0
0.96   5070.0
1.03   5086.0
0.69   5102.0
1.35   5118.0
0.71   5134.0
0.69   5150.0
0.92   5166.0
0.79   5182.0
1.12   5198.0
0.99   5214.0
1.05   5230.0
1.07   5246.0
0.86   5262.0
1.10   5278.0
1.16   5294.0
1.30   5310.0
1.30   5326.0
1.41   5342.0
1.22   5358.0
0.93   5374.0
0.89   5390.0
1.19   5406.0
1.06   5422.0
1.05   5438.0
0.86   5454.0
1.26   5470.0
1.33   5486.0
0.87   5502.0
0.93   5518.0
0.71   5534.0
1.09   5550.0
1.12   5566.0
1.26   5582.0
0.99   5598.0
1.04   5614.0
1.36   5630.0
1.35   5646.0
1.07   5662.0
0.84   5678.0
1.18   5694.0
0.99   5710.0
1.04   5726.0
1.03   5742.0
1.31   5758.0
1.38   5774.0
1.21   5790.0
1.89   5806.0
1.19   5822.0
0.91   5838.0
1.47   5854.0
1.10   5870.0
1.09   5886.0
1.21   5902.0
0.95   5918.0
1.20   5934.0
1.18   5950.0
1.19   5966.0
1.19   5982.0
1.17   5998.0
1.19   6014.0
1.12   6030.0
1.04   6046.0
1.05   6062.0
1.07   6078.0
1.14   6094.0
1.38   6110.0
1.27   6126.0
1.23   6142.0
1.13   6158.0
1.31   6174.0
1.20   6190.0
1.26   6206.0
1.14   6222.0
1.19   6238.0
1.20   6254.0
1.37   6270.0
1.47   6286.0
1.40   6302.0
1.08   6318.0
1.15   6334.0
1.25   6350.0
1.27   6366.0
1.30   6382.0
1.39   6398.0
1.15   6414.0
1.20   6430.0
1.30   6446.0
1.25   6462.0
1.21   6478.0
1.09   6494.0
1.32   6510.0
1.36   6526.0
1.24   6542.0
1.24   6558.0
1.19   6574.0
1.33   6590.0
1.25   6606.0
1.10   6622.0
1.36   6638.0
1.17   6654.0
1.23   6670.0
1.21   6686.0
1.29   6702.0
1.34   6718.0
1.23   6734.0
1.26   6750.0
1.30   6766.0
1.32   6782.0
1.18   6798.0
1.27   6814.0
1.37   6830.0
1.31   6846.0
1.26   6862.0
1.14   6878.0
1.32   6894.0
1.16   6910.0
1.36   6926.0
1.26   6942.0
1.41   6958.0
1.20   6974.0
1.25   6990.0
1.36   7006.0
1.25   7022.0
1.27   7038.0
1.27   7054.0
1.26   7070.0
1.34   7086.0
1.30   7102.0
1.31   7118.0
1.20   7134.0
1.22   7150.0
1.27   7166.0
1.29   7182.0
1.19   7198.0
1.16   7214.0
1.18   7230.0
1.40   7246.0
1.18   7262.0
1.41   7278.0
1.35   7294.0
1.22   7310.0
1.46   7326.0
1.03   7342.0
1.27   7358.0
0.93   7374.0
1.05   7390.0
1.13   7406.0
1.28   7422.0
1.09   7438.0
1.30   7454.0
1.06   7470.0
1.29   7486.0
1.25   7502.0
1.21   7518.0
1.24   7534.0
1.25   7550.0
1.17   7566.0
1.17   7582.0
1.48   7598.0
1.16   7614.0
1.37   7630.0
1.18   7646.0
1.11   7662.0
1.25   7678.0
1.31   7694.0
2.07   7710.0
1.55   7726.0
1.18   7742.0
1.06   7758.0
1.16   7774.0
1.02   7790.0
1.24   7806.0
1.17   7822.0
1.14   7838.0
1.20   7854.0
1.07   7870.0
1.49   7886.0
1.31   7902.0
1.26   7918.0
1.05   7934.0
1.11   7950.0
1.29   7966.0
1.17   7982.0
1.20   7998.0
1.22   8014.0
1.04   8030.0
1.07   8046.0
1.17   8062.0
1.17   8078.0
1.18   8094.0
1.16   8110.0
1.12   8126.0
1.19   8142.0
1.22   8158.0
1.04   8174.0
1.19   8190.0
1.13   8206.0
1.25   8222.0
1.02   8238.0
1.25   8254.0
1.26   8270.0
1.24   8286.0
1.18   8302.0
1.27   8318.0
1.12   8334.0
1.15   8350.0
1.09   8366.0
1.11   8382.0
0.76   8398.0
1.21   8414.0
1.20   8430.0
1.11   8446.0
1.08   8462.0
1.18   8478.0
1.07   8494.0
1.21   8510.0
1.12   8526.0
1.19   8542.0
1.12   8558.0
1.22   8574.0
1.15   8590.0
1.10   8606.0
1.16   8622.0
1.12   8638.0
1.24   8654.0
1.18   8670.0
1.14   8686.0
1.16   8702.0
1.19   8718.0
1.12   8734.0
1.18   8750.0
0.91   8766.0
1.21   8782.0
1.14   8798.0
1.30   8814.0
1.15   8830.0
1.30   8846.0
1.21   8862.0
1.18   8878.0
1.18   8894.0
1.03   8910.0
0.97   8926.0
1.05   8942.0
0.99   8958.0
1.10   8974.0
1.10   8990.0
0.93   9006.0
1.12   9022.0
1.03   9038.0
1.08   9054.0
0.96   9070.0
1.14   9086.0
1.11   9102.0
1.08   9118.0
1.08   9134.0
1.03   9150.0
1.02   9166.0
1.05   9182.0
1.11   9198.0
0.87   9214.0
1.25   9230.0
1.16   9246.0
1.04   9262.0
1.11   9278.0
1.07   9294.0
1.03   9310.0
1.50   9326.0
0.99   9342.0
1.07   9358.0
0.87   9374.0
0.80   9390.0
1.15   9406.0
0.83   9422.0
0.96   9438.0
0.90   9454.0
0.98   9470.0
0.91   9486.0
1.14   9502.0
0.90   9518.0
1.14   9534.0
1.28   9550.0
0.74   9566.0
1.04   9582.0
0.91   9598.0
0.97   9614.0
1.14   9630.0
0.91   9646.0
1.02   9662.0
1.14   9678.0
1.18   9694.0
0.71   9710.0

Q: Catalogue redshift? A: 0.17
